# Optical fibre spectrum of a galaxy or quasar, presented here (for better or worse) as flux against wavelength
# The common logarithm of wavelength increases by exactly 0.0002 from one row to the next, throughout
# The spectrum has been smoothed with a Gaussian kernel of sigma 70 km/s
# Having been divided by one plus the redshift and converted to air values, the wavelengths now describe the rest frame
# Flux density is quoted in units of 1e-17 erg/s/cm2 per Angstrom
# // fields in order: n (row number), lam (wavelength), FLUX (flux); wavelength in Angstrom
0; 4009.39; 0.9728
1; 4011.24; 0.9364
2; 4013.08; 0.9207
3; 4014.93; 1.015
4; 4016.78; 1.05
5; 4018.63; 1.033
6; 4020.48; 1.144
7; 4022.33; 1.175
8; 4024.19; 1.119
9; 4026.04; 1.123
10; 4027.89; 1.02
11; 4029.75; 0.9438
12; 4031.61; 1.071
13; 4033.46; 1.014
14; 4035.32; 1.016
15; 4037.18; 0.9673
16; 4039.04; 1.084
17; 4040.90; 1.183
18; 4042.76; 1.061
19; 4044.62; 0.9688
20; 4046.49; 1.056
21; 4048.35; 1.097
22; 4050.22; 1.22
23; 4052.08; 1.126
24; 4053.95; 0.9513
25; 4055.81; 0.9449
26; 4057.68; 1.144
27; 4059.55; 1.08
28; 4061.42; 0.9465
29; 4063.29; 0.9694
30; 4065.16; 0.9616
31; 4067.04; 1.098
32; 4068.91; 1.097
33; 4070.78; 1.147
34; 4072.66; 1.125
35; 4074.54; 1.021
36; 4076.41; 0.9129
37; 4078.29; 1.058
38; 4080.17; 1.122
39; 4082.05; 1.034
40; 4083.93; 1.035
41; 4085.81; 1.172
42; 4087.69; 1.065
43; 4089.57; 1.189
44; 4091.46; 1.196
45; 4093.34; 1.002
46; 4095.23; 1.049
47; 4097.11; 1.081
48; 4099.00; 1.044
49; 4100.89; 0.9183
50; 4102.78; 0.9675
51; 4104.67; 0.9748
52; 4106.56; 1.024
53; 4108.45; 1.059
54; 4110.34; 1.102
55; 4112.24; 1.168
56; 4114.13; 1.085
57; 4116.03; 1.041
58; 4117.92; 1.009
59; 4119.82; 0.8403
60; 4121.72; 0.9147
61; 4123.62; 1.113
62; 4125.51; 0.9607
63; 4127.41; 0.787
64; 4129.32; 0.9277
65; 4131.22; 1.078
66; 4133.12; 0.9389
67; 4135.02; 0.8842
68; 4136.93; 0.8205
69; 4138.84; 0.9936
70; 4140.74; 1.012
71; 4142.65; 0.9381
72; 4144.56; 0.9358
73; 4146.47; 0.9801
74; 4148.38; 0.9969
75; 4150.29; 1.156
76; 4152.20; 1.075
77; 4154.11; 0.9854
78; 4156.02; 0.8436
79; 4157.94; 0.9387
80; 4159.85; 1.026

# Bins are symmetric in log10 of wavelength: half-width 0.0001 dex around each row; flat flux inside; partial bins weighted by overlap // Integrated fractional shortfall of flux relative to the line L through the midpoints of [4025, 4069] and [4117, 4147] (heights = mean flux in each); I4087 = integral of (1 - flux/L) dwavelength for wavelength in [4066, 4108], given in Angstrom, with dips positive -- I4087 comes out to -2.6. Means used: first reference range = 1.05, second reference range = 0.945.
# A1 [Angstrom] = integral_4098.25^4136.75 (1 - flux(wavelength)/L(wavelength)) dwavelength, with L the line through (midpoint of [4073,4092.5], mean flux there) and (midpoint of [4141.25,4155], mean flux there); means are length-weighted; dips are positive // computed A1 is 2.1 Angstrom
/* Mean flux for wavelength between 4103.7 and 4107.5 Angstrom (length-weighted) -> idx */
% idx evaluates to 0.999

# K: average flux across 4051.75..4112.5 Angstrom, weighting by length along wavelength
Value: 1.05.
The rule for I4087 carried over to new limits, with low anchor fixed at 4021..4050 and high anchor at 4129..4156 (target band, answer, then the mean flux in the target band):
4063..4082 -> -0.3 Angstrom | 1.05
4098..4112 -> -0.2 Angstrom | 1.02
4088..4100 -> -0.9 Angstrom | 1.09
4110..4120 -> -0.5 Angstrom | 1.05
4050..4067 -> 0.2 Angstrom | 1.03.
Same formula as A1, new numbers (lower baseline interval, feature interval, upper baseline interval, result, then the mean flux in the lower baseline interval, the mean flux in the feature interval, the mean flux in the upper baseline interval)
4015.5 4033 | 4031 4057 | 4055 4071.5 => 0.1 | 1.07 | 1.06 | 1.04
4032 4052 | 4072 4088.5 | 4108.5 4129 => -0.4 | 1.07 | 1.06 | 1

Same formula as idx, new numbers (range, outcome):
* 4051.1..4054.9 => 1.04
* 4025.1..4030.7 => 1.03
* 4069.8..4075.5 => 1.1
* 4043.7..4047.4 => 1.01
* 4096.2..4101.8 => 1.01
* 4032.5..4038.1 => 1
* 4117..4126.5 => 0.967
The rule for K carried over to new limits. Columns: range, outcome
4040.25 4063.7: 1.06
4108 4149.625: 0.981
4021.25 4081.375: 1.06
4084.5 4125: 1.05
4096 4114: 1.04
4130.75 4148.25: 0.952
